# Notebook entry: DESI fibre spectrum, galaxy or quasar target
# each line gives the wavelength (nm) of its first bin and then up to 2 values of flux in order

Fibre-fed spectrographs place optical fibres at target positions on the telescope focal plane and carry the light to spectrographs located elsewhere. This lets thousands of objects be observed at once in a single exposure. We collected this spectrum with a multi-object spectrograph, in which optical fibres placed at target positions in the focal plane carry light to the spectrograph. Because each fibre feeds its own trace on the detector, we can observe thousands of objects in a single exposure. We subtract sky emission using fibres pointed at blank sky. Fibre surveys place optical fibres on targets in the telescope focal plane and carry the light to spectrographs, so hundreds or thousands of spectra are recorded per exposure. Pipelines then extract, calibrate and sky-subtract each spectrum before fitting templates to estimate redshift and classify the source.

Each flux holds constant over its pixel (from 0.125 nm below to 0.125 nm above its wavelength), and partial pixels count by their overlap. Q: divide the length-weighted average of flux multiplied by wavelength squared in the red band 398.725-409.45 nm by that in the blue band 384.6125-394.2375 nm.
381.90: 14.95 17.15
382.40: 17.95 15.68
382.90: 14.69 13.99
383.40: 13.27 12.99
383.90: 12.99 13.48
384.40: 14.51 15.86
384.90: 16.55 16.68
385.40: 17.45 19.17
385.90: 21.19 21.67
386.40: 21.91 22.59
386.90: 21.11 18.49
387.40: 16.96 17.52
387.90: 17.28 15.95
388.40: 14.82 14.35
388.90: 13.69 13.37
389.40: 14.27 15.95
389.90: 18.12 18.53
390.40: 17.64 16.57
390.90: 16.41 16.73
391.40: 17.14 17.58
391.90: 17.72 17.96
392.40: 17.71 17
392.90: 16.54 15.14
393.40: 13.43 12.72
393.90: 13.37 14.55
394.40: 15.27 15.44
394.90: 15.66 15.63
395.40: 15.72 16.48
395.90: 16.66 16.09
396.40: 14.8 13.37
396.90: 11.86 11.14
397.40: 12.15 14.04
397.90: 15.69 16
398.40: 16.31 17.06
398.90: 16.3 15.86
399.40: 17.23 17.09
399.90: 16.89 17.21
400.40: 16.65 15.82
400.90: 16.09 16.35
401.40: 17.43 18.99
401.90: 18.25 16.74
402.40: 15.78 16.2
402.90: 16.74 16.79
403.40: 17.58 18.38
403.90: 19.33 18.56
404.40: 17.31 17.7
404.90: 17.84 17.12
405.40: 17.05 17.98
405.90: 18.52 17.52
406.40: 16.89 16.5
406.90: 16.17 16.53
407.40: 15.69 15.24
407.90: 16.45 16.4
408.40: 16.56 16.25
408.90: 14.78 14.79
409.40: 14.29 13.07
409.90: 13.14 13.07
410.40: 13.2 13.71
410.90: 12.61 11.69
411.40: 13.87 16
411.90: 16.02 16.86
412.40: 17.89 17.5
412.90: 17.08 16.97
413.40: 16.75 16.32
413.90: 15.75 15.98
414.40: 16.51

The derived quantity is 1.1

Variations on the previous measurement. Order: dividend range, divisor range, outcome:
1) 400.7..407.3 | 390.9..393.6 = 1.11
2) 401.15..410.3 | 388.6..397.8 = 1.14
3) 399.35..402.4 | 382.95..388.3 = 1.07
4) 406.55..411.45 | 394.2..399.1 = 1.04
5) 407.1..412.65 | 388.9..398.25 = 1.05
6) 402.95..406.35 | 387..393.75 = 1.17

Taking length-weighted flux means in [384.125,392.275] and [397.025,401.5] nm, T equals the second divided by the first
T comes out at 0.9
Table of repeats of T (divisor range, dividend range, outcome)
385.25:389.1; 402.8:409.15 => 0.94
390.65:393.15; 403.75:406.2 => 1.05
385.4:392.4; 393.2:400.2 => 0.86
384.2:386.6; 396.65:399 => 0.79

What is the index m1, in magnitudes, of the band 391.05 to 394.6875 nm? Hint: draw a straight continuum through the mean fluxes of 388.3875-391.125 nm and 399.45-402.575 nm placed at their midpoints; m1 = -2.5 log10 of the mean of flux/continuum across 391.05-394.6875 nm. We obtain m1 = 0.02 mag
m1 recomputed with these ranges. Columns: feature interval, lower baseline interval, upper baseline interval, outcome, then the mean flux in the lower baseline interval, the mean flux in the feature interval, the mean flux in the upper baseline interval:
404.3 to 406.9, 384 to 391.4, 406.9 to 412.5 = -0.14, 17.2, 17.4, 14.9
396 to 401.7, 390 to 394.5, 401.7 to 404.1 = 0.09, 16.2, 15.6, 17.4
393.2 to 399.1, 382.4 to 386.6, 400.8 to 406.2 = 0.16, 16.5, 14.8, 17.5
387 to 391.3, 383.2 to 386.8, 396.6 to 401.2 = 0.02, 17.1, 16.3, 15.4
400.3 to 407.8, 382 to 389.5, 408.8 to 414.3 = -0.11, 16.6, 17.1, 15.1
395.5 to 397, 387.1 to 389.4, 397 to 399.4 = 0.02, 15.7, 14.9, 15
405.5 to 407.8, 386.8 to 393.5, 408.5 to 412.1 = -0.15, 16.6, 16.8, 14.1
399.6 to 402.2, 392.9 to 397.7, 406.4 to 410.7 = -0.16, 14.5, 17.1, 15.1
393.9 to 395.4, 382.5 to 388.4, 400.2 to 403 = 0.12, 17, 15.2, 16.8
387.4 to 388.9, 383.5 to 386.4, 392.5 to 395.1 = 0.02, 16.8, 15.9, 15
